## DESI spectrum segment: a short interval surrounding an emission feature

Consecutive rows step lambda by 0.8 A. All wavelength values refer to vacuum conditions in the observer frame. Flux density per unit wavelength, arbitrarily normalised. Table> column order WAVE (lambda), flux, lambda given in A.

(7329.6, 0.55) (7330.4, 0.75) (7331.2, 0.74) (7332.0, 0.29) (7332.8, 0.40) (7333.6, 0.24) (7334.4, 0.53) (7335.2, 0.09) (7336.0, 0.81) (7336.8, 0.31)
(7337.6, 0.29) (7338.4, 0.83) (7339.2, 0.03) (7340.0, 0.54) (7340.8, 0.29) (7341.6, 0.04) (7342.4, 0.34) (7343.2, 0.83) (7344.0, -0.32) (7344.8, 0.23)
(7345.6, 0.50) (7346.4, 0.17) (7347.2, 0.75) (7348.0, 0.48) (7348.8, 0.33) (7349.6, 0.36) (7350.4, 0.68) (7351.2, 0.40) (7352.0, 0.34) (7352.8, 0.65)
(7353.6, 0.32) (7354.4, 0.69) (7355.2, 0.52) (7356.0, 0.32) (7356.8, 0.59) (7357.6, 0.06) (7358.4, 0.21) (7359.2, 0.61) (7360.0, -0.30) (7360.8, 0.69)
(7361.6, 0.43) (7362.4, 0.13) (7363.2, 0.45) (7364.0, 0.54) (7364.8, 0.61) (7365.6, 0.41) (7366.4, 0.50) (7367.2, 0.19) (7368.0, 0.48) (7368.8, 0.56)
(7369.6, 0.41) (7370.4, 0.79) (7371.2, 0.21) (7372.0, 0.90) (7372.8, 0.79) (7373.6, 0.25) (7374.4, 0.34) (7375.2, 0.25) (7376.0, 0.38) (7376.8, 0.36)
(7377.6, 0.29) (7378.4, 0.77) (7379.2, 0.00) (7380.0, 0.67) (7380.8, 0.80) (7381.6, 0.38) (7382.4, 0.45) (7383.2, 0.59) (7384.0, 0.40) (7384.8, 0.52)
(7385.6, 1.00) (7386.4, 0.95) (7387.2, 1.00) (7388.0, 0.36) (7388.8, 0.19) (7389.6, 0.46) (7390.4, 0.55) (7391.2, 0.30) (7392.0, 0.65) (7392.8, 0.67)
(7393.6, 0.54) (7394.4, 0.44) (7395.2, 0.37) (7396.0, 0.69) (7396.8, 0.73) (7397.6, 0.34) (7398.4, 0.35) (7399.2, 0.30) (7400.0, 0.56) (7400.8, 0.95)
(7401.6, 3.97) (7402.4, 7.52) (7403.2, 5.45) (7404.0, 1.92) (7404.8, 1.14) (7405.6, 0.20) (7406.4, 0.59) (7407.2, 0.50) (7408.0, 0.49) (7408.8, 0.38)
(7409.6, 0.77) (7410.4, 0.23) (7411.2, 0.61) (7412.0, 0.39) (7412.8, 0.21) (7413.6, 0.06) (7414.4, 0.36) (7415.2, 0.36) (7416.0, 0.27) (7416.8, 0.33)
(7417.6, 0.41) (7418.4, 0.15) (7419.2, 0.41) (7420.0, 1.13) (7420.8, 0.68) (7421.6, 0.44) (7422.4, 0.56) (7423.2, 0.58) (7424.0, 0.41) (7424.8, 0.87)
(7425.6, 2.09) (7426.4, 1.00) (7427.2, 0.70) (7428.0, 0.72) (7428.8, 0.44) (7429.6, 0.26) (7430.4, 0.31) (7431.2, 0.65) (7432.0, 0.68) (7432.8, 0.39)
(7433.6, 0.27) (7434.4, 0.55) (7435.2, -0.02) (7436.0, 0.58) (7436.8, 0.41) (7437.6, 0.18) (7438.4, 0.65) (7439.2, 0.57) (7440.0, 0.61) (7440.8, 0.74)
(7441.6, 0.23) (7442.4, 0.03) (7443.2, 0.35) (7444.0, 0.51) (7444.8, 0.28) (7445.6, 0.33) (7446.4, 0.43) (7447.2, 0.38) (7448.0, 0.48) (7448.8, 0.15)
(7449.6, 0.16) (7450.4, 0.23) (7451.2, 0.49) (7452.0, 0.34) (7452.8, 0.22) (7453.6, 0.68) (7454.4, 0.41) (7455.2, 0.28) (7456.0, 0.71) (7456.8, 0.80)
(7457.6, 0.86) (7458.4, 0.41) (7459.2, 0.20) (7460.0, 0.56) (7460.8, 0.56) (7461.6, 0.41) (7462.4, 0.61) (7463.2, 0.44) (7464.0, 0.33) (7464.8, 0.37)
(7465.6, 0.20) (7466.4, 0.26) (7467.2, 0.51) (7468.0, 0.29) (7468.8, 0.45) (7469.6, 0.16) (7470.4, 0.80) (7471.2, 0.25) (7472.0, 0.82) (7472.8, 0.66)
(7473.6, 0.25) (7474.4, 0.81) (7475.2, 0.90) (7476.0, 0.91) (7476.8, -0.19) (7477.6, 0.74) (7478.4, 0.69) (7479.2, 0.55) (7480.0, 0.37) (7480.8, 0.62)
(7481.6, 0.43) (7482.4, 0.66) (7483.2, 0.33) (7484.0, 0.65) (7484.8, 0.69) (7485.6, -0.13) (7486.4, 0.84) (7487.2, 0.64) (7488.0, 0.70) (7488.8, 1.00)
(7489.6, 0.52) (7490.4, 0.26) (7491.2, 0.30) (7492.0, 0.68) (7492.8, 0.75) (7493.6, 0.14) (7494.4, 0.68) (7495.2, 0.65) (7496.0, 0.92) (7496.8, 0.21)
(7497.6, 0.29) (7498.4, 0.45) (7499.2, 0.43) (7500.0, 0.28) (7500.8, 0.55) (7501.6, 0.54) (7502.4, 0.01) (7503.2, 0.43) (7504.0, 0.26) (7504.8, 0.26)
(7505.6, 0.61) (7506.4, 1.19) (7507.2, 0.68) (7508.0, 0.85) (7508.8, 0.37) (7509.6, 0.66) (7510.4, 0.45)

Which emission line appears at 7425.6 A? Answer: [N II] 6583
